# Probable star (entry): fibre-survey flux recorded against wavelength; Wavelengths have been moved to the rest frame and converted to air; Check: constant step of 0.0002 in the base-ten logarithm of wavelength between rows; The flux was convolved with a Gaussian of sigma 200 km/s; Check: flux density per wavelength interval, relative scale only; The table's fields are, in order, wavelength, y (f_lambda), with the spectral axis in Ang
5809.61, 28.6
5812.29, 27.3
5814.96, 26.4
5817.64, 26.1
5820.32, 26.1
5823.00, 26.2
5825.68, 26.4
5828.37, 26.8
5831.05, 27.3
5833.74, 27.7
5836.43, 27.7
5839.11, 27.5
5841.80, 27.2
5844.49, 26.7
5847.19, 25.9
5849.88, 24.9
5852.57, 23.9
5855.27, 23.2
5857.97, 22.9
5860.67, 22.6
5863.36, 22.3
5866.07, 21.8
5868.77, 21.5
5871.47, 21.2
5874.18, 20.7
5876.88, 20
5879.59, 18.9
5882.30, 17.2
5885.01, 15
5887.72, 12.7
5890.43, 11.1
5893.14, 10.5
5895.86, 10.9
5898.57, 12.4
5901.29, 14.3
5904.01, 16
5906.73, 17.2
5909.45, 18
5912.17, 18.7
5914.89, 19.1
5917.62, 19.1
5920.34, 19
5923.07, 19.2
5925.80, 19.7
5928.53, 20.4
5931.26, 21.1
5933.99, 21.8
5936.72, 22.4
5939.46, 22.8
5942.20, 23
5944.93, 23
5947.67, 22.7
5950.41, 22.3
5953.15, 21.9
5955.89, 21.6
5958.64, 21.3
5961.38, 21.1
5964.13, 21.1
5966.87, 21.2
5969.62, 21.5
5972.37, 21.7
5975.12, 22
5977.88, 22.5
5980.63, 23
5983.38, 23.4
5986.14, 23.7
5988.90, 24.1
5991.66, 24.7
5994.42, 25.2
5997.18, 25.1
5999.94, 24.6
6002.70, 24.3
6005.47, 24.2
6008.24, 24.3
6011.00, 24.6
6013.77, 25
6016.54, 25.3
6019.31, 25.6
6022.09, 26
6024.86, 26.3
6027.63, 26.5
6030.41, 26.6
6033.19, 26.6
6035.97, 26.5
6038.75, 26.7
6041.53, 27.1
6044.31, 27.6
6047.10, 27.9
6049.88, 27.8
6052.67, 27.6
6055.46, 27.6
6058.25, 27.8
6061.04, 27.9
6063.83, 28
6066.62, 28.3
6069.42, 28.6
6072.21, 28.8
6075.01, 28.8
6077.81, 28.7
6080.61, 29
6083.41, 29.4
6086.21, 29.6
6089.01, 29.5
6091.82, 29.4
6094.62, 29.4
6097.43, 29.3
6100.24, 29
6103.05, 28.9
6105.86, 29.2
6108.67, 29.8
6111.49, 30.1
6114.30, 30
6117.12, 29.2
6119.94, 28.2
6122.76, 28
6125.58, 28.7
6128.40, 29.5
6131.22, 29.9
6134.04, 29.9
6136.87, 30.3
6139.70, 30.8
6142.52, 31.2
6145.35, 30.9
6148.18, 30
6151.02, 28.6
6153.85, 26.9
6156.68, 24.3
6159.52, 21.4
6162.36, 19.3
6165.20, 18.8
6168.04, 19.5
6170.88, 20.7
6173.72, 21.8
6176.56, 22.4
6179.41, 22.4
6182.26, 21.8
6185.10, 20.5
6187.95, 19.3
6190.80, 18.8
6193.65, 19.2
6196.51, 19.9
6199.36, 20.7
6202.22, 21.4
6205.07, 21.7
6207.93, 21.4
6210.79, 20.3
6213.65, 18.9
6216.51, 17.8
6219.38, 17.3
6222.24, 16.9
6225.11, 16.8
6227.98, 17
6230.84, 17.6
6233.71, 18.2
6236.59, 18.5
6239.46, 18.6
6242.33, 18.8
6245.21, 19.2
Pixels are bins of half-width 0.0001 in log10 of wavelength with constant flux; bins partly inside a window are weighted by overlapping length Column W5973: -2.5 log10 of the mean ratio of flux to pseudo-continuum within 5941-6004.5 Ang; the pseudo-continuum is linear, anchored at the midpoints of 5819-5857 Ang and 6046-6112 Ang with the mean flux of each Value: 0.21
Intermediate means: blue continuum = 26.2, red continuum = 28.8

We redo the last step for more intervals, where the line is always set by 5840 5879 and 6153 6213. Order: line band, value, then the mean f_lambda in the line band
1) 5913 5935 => 0.146 mag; 19.9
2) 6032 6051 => -0.232 mag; 27.2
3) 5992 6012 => -0.112 mag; 24.6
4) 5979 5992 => -0.065 mag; 23.7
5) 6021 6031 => -0.194 mag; 26.4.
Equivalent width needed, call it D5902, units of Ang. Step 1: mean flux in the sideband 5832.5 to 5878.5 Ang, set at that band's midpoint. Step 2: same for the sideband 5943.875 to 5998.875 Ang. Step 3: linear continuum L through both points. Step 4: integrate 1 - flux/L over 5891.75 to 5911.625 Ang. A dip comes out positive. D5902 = 7.7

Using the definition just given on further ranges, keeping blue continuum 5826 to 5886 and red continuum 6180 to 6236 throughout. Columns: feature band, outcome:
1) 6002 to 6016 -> -1.9 Ang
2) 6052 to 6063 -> -3.5 Ang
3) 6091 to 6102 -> -4.6 Ang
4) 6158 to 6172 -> -0.1 Ang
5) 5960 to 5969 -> 0.4 Ang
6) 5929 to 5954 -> 0.1 Ang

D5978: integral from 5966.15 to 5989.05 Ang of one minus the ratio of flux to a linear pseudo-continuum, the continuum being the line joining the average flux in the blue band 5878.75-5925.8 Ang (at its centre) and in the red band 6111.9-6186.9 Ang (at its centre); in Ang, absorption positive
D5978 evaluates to -4.3 Ang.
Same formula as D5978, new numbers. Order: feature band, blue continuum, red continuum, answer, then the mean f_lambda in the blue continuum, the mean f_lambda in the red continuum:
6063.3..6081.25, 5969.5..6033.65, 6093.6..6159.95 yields -1.0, 24.5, 29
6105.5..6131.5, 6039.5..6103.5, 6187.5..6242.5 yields -4.0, 28.5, 19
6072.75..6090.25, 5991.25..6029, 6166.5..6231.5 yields -4.6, 25.1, 19.8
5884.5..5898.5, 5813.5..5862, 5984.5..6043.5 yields 7.5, 25.9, 25.4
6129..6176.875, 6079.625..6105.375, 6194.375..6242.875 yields -2.7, 29.3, 18.9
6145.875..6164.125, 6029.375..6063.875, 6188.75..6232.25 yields -2.8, 27.3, 19.1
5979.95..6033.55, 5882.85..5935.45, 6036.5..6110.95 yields -2.9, 16.7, 28.5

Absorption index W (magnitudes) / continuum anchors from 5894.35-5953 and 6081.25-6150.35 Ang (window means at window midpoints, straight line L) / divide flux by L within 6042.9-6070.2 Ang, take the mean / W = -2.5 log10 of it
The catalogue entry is -0.06 mag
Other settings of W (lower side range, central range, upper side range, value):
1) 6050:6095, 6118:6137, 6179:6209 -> -0.168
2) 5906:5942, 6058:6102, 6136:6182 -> -0.238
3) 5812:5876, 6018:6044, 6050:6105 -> 0.059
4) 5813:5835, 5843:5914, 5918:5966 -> 0.277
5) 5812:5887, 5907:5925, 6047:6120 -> 0.322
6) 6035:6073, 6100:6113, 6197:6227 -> -0.181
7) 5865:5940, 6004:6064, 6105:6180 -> -0.165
